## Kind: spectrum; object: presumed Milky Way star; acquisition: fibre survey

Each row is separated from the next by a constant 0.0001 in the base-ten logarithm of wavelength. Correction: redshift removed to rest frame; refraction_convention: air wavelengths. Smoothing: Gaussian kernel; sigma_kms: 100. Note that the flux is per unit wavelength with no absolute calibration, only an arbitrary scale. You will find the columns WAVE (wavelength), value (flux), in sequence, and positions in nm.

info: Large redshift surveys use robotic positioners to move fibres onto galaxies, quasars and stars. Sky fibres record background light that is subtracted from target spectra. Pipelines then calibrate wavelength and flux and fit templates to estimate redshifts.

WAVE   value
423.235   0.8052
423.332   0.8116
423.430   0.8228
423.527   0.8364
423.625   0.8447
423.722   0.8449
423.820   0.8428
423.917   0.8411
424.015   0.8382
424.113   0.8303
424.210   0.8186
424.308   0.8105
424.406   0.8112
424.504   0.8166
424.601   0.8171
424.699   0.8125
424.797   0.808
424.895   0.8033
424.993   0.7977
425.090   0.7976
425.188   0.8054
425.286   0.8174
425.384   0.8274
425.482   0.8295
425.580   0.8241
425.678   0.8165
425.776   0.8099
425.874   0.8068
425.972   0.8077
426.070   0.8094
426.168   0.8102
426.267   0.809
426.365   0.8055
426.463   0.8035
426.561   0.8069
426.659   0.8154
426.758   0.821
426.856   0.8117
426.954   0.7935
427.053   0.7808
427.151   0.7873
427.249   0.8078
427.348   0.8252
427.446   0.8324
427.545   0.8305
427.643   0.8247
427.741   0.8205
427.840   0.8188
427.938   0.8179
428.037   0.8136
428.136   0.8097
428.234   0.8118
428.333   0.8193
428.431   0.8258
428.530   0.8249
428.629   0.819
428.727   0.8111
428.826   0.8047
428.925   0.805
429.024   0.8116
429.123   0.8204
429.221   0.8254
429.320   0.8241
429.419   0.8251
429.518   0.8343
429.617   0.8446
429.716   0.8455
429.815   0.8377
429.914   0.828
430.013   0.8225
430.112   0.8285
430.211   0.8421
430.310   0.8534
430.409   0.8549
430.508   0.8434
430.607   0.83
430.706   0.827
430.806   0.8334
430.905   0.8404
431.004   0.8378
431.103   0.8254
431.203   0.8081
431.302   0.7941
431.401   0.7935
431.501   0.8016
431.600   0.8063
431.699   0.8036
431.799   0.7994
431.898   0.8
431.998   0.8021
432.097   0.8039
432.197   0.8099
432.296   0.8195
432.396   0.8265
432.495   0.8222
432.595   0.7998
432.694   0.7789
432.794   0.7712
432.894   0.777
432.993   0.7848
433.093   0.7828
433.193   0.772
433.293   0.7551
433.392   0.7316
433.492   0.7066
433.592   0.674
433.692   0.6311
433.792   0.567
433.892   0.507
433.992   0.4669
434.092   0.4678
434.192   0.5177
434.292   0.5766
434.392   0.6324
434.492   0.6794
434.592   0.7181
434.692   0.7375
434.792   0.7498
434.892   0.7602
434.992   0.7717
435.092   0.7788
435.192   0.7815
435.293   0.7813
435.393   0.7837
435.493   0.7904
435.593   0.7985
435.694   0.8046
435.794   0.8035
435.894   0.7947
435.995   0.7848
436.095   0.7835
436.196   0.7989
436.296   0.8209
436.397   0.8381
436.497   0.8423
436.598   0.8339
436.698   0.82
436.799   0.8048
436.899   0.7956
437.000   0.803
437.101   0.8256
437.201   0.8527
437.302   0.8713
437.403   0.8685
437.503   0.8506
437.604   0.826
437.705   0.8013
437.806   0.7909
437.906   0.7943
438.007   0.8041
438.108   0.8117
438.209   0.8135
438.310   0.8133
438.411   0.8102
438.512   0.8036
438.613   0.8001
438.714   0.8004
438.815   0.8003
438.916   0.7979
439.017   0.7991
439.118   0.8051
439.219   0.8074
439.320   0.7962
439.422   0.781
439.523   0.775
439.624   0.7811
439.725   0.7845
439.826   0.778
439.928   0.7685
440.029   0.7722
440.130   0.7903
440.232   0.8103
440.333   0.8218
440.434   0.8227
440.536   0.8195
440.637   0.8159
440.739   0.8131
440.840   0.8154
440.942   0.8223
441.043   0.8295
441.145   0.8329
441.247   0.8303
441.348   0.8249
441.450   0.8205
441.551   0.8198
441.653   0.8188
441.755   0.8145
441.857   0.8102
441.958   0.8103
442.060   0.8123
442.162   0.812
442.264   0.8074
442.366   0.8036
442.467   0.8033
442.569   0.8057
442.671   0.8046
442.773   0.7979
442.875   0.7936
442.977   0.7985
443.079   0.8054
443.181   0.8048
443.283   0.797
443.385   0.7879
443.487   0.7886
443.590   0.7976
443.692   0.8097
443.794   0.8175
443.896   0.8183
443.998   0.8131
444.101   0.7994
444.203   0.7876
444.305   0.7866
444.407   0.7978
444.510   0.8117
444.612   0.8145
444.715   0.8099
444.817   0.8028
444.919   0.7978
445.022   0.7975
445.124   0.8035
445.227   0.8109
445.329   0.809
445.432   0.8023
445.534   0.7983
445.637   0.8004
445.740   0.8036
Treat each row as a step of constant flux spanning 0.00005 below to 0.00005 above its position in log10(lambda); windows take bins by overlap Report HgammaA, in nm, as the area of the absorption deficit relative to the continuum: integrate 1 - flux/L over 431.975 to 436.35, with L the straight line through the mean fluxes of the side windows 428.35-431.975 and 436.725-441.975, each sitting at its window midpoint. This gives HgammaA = 0.45 nm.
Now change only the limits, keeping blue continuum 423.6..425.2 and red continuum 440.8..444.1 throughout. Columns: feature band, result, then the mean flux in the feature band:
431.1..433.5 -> 0.07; 0.792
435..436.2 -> 0.04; 0.789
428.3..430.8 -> -0.03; 0.828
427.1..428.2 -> 0.00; 0.817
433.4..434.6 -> 0.32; 0.595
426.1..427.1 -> 0.02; 0.805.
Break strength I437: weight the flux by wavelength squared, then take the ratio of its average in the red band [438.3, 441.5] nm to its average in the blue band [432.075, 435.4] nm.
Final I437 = 1.2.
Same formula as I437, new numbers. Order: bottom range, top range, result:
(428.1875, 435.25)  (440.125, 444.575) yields 1.10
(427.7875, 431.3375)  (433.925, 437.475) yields 0.95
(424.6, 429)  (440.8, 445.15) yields 1.07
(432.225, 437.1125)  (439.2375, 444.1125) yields 1.12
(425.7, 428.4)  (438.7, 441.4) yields 1.05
